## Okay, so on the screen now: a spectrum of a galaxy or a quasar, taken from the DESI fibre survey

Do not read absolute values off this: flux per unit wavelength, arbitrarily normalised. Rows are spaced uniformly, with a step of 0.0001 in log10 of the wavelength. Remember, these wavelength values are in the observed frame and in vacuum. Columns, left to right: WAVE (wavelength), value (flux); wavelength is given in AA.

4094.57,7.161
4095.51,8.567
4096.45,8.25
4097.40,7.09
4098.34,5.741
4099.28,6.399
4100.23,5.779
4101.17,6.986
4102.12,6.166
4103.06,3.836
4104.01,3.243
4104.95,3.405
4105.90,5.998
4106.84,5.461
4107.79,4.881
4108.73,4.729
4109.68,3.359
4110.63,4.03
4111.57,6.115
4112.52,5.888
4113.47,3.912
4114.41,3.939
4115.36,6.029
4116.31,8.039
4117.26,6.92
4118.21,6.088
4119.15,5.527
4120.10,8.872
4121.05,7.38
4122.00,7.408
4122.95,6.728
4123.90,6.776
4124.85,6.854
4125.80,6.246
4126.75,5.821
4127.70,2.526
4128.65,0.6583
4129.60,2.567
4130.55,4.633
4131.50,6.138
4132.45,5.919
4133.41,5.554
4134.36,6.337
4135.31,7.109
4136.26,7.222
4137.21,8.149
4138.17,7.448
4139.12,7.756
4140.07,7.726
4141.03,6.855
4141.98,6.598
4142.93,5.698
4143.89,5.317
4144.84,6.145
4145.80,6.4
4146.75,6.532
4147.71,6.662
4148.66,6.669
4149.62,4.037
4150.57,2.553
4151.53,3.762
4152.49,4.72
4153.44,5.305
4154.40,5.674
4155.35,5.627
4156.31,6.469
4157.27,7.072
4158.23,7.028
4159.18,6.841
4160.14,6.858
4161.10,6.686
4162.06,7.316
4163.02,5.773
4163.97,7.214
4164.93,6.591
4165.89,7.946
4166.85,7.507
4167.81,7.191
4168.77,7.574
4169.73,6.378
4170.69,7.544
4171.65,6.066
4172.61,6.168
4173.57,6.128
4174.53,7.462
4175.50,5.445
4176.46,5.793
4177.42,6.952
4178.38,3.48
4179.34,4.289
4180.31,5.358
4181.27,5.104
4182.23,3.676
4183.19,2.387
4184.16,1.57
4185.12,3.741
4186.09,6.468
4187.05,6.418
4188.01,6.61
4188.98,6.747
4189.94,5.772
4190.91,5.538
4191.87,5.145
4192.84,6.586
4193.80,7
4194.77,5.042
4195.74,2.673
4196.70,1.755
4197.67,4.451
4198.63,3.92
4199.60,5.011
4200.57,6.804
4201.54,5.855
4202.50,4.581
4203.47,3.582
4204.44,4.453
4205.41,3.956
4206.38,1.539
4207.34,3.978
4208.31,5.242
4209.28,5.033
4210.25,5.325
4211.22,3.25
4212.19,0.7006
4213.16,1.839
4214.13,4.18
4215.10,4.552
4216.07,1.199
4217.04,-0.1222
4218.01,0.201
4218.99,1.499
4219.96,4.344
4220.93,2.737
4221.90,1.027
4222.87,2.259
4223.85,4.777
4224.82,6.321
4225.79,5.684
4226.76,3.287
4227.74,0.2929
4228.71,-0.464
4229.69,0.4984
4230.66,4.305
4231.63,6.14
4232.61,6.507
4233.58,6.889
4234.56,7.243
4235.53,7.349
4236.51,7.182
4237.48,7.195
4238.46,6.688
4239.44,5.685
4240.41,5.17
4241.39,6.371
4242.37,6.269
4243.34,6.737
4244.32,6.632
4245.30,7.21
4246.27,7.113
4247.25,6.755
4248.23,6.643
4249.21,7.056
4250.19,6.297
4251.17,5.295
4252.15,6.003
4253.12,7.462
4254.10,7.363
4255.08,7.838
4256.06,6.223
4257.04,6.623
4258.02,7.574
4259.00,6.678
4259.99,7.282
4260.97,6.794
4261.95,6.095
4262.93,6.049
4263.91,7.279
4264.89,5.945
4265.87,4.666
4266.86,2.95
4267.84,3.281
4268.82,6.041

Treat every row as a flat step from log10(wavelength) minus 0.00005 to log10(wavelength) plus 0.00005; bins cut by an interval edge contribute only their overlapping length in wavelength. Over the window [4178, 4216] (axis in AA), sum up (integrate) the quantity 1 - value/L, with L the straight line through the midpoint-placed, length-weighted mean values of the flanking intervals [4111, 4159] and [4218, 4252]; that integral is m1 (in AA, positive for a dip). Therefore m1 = 7.0 AA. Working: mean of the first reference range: 5.95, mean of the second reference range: 5.09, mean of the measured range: 4.42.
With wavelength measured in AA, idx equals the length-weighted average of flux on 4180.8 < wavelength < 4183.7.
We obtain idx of 3.7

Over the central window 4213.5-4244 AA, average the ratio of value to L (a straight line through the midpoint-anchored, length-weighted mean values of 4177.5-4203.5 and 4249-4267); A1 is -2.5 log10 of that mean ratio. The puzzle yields 0.34 mag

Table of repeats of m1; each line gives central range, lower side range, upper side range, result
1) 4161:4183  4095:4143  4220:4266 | -1.3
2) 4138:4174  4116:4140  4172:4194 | -3.7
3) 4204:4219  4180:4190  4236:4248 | 7.1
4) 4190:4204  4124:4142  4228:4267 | 2.7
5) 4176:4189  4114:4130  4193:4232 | -1.8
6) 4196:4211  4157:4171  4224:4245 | 4.3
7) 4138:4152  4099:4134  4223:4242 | -1.7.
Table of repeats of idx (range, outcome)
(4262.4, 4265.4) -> 6.42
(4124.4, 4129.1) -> 4.43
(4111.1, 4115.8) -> 5.17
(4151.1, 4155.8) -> 5.03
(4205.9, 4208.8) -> 3.6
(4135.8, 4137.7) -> 7.67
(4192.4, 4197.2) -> 4.59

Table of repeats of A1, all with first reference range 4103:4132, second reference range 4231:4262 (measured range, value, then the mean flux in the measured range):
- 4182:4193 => 0.20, 5.04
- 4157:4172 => -0.20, 6.98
